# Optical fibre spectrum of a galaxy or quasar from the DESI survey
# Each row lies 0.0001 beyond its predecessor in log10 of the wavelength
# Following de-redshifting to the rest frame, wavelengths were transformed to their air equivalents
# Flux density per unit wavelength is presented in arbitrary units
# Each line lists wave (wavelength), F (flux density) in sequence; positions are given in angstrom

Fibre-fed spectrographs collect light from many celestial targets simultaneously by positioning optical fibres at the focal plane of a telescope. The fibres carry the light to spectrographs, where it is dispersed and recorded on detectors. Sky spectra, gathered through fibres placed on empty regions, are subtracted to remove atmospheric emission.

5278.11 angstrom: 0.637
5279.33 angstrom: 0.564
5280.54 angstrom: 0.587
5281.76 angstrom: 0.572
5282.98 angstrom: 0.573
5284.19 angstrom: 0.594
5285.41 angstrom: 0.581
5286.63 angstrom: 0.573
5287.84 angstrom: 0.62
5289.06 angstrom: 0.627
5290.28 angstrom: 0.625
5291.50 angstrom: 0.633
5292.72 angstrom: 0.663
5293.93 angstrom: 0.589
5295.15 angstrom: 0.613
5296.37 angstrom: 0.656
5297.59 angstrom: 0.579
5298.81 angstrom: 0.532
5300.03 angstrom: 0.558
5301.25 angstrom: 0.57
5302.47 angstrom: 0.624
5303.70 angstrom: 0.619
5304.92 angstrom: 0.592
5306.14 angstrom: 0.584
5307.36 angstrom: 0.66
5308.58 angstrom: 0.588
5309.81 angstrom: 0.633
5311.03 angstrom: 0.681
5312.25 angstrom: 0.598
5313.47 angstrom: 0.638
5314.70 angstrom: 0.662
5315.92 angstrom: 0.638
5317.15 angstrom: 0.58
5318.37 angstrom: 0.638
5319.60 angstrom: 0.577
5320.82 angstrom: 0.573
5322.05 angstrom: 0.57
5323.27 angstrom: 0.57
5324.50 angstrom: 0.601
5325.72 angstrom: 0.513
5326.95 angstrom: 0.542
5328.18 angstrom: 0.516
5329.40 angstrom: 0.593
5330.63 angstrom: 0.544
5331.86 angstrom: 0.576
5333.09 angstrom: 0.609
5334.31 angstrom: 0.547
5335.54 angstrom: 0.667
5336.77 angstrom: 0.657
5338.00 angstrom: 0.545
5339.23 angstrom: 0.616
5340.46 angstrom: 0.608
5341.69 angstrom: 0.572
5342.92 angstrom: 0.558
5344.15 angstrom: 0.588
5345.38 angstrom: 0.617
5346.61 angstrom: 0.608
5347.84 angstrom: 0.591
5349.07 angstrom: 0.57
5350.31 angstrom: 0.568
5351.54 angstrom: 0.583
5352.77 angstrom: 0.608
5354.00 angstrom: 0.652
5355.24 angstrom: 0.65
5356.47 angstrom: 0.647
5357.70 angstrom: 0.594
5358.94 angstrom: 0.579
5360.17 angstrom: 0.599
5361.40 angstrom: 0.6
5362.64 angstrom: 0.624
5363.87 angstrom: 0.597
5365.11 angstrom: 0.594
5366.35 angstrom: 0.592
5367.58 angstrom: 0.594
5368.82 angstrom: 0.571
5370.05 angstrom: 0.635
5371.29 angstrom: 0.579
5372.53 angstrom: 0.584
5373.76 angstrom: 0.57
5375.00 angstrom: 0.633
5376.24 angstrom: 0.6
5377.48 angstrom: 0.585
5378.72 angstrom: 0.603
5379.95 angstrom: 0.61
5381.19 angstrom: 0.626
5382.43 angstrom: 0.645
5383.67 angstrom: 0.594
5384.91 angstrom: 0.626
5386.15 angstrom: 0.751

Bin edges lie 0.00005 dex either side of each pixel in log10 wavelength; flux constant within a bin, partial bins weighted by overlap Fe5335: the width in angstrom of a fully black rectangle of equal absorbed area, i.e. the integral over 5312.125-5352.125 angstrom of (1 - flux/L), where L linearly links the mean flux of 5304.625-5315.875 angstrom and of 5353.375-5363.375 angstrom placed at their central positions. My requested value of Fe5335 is 2.2 angstrom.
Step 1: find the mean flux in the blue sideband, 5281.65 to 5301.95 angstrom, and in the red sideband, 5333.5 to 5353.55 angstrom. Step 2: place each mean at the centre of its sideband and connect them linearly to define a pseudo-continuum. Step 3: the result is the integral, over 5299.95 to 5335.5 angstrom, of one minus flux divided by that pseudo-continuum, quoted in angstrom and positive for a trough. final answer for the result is 0.12 angstrom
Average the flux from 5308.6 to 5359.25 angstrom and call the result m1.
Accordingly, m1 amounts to 0.597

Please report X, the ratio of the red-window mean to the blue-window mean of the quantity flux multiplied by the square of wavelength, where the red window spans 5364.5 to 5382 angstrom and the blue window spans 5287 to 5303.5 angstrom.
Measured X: 1.0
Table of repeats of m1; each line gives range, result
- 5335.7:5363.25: 0.603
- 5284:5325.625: 0.606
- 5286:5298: 0.619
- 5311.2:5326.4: 0.599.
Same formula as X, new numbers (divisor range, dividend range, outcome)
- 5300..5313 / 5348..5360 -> 1.01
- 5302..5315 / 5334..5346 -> 0.97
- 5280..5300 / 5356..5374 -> 1.02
